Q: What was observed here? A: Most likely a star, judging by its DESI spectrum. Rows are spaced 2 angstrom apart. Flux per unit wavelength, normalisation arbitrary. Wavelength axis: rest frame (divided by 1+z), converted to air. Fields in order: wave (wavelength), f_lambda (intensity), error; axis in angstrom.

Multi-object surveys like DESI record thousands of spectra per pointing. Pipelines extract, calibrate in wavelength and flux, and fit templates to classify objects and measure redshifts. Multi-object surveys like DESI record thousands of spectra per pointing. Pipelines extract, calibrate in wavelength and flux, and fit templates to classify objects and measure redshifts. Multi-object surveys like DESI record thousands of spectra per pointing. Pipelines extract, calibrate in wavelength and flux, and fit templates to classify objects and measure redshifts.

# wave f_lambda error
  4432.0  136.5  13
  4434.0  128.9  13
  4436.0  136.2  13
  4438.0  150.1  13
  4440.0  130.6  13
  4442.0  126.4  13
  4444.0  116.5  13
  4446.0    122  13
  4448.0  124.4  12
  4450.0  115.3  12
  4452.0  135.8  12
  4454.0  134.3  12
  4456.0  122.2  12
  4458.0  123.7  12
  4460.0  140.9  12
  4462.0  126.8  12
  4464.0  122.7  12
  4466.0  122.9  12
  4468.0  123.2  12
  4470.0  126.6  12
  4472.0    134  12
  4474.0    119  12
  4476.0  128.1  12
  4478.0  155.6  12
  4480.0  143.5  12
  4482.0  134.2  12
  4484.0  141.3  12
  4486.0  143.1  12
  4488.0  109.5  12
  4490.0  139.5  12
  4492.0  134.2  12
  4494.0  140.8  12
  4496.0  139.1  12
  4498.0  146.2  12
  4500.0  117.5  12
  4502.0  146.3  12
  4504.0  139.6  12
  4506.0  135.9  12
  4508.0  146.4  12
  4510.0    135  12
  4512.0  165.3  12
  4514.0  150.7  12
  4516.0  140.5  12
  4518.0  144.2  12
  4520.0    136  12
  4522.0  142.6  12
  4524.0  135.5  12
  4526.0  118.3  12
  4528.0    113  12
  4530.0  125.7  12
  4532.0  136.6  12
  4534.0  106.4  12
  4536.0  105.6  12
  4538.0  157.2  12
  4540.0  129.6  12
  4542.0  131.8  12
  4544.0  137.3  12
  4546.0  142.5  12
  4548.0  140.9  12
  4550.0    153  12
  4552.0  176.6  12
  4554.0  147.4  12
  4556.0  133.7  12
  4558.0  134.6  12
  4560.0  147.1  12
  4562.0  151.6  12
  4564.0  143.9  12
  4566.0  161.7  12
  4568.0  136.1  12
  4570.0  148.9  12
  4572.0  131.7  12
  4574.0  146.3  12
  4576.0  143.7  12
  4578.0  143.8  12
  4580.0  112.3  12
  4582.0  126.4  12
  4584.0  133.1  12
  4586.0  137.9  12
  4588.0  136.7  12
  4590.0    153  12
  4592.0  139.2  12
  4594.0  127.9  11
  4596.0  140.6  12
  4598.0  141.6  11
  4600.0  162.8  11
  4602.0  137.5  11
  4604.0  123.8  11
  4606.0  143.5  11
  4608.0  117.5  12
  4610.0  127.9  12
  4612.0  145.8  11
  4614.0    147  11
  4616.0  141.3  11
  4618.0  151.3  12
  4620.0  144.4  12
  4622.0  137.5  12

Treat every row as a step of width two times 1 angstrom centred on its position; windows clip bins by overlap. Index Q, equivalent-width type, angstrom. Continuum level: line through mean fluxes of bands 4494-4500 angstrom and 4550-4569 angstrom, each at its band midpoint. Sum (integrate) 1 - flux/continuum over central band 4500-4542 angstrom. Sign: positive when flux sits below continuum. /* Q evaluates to 2.1 angstrom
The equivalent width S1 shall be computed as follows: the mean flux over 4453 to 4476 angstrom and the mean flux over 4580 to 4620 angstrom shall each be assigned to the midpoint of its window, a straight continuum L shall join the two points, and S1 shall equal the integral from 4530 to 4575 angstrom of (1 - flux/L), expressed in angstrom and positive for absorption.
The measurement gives -2.1 angstrom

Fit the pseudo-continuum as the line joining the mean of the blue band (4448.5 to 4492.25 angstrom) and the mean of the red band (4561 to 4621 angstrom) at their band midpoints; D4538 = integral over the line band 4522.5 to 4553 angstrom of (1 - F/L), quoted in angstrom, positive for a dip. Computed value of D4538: 0.4 angstrom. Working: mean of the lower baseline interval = 131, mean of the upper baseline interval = 140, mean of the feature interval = 134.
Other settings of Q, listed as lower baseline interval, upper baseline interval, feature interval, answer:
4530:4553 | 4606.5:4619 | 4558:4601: -0.9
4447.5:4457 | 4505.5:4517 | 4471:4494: 0.3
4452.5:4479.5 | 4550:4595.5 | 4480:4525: -1.9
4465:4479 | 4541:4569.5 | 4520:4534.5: 1.4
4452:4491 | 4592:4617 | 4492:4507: -0.6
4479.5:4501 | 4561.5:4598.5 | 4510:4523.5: -0.9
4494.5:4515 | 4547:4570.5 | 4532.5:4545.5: 1.5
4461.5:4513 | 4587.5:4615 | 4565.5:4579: -0.6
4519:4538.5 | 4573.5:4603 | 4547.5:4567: -2.5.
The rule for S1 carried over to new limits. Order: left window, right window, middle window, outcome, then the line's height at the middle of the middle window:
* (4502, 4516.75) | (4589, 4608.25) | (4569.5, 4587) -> 0.6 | 141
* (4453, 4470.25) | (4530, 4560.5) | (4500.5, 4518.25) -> -1.4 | 133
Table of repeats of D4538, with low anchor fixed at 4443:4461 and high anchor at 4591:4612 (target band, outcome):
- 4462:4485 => -0.7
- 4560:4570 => -1.1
